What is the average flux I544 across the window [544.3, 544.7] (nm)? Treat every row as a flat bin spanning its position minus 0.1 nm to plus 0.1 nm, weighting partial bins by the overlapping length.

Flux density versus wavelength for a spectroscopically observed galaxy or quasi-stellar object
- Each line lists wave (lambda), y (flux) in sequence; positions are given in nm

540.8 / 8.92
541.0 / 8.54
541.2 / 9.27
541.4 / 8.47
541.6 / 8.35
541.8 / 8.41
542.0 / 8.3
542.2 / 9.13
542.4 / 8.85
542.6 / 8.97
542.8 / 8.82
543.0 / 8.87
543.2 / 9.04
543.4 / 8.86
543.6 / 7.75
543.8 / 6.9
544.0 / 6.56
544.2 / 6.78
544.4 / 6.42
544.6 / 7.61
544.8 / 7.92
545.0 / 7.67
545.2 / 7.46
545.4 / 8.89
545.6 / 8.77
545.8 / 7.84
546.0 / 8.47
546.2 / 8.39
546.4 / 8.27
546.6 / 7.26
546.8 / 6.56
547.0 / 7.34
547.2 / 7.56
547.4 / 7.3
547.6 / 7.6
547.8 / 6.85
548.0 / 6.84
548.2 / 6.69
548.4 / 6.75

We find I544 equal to 7.02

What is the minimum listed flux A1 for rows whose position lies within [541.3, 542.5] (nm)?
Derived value 8.3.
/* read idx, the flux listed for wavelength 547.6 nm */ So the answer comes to 7.6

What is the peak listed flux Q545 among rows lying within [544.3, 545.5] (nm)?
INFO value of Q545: 8.89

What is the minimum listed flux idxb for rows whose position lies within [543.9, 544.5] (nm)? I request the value 6.42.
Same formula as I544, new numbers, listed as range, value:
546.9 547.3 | 7.45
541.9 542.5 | 8.76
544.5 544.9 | 7.77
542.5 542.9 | 8.89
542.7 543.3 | 8.91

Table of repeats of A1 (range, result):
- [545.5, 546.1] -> 7.84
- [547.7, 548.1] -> 6.84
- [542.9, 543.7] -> 7.75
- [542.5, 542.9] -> 8.82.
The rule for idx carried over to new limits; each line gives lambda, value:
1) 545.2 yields 7.46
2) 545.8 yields 7.84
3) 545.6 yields 8.77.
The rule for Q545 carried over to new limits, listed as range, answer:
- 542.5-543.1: 8.97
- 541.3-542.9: 9.13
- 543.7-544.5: 6.9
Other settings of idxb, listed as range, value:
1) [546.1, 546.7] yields 7.26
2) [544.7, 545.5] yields 7.46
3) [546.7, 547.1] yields 6.56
